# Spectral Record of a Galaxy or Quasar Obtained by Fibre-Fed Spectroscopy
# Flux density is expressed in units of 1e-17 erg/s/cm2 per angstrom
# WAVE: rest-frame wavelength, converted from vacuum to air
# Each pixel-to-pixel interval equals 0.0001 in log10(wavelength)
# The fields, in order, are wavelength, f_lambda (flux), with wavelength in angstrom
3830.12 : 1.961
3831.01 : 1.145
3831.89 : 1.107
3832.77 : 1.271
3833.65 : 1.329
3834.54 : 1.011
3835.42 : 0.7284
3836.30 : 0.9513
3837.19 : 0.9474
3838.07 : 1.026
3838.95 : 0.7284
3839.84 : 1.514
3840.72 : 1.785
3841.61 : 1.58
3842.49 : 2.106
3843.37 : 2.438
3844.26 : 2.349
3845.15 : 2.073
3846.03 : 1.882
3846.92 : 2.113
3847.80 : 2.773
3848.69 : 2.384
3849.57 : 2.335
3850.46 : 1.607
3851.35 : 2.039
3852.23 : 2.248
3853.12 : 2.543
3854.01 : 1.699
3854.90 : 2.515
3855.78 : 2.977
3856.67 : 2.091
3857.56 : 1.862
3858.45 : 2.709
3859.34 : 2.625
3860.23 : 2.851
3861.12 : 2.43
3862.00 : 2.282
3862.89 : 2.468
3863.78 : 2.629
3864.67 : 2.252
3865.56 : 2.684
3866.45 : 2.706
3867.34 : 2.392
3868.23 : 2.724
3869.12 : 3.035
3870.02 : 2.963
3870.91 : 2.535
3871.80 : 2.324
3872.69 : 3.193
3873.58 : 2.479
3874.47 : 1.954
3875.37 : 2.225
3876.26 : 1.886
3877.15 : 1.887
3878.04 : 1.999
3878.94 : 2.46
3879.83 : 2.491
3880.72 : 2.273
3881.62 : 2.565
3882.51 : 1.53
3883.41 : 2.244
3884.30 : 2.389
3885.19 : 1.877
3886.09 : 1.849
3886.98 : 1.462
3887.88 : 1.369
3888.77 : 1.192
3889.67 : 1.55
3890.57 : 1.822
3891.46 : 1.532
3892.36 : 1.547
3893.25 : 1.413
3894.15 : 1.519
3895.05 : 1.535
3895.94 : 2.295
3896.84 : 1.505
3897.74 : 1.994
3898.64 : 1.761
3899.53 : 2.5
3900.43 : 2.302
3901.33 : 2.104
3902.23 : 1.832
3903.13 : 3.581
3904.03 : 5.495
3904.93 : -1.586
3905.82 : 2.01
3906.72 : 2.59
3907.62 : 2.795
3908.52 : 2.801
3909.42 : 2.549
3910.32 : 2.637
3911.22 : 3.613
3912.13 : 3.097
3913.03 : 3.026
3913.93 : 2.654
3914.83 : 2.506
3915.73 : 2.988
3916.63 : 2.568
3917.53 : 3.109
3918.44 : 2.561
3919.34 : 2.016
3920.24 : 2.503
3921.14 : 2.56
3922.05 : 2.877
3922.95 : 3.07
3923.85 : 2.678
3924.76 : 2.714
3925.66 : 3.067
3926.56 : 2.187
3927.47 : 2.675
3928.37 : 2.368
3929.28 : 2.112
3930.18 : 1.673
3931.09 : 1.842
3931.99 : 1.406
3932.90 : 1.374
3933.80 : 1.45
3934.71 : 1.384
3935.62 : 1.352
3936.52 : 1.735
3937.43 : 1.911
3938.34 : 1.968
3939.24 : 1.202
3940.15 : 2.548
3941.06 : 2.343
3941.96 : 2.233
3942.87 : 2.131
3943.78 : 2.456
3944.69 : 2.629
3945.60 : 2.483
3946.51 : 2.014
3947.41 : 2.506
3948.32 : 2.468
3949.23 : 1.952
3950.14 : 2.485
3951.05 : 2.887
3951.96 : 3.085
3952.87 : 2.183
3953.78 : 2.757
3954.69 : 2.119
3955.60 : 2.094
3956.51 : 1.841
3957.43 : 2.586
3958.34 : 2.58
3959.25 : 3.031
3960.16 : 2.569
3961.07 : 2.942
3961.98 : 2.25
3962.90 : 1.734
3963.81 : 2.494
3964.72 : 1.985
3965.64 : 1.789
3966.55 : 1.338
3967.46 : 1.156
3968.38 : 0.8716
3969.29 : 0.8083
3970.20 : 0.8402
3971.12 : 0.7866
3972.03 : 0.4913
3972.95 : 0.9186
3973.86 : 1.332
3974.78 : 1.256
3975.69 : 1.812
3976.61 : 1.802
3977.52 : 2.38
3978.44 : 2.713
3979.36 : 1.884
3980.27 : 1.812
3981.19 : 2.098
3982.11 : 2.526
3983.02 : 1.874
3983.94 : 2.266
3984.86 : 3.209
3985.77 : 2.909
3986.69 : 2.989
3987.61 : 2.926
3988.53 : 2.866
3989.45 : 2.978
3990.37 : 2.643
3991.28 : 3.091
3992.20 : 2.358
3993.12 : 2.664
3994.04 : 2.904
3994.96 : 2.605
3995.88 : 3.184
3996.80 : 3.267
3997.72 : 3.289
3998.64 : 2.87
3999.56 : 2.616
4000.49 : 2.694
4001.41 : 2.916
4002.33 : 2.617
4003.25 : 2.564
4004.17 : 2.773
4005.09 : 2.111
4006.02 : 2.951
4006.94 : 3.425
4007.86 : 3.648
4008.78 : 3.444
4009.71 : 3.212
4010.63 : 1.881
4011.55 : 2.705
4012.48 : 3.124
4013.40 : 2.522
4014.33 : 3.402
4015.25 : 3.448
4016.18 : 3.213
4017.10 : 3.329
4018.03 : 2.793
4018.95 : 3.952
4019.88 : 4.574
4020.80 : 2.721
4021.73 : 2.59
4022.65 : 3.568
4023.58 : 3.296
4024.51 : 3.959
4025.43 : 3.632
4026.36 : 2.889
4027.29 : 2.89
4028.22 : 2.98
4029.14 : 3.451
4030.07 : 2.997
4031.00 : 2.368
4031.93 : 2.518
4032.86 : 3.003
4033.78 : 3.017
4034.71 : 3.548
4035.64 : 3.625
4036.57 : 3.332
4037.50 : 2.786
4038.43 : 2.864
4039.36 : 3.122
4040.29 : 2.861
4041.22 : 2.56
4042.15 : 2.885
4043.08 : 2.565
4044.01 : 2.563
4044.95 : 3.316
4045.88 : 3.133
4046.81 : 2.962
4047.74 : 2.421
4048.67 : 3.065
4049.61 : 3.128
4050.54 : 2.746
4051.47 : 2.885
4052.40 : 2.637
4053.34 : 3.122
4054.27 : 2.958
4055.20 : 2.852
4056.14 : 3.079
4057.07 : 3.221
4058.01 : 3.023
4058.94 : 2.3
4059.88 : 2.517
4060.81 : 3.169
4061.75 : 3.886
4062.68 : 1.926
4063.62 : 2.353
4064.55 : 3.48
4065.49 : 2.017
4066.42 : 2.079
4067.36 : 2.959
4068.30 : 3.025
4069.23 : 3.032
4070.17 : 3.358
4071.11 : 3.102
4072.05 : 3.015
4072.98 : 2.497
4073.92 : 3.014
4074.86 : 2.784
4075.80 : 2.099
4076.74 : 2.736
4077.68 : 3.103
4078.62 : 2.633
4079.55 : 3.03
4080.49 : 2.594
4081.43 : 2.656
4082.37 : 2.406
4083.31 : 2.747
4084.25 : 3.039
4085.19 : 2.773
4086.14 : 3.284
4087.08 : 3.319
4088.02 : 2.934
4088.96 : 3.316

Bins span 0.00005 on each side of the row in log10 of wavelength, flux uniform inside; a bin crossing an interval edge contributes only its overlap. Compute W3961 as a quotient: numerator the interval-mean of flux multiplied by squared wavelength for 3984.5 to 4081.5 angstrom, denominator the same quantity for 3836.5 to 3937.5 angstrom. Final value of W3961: 1.43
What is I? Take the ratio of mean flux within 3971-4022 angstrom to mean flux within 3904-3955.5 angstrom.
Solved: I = 1.1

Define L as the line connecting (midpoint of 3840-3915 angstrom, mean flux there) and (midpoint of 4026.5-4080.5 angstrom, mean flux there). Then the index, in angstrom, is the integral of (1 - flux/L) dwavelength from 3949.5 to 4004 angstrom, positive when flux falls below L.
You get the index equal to 6.9 angstrom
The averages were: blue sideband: 2.25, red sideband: 2.88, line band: 2.28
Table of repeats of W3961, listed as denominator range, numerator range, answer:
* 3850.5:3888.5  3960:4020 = 1.14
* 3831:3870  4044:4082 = 1.55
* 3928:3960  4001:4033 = 1.48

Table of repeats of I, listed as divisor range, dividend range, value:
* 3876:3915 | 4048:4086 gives 1.32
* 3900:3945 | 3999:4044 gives 1.29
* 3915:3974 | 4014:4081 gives 1.41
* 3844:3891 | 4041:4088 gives 1.26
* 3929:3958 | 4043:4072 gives 1.37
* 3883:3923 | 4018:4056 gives 1.36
